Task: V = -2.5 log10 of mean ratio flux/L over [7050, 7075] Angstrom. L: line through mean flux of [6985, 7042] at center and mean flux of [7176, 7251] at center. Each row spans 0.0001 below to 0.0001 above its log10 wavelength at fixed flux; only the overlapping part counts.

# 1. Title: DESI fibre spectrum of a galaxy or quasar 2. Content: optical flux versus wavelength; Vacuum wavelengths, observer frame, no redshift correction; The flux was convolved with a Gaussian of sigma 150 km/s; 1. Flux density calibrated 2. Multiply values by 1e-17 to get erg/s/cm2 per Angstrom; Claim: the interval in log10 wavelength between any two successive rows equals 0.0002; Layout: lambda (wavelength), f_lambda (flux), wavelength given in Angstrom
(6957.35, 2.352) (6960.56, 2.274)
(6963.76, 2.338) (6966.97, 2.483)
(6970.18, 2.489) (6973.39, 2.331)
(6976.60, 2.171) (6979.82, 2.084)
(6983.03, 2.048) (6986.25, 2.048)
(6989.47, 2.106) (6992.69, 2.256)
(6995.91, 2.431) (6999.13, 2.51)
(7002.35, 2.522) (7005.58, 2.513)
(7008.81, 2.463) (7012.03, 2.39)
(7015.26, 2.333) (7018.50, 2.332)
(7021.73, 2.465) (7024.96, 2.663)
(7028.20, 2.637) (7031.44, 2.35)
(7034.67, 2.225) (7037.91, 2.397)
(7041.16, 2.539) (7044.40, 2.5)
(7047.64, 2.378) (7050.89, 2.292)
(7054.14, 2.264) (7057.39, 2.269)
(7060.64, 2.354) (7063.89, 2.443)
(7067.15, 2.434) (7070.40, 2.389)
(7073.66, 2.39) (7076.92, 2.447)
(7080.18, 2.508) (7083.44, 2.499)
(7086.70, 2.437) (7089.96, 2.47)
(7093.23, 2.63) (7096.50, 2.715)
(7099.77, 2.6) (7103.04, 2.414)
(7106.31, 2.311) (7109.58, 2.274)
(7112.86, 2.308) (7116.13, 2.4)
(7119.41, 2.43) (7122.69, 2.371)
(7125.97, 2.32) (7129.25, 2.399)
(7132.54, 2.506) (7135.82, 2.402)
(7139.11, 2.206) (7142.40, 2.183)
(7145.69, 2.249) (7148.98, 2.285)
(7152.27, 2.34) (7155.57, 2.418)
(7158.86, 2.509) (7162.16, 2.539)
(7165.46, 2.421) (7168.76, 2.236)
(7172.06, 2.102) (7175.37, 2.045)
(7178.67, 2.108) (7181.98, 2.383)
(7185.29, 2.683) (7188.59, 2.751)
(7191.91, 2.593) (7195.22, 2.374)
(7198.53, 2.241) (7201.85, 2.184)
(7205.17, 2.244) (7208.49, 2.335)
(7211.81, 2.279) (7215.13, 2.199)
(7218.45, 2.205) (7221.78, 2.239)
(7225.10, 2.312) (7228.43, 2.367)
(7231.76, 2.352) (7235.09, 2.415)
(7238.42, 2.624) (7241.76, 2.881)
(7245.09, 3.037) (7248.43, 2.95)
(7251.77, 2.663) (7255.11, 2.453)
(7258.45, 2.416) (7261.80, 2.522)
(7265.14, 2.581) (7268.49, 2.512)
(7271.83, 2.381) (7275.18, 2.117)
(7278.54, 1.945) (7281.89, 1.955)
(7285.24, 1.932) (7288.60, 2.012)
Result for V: 0.02 mag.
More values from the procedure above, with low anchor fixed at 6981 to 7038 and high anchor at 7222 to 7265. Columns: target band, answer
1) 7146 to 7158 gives 0.065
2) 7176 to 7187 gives 0.069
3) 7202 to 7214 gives 0.123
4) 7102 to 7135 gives 0.040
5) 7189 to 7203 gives 0.062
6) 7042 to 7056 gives 0.016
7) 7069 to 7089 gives -0.008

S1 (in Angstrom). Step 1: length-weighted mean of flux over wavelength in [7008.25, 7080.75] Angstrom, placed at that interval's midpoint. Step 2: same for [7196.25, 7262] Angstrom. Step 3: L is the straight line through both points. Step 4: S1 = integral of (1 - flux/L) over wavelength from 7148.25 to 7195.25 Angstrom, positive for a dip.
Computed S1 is 0.9 Angstrom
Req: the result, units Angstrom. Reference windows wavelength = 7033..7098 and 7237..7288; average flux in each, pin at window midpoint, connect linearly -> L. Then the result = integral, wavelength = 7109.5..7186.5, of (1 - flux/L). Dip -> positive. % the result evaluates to 3.2 Angstrom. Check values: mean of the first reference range 2.43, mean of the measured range 2.34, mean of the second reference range 2.45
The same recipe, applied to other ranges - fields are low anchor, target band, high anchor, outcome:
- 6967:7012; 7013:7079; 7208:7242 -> -2.2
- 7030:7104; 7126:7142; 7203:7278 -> 0.5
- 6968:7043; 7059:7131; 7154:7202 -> -1.9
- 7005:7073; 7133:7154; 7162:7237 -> 0.6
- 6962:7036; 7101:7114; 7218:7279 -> 0.4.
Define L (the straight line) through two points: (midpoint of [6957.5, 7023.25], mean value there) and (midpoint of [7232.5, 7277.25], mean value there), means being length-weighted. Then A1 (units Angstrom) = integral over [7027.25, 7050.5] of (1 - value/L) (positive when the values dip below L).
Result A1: -0.4 Angstrom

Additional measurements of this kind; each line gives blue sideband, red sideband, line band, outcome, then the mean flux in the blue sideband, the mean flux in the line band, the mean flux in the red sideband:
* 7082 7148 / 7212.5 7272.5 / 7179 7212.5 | 0.94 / 2.4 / 2.4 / 2.51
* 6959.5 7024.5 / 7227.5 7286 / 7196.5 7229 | 2.40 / 2.34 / 2.26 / 2.46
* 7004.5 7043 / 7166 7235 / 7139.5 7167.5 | -0.12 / 2.44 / 2.36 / 2.32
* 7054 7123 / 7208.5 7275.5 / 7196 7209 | 1.13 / 2.43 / 2.25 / 2.48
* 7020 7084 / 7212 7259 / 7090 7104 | -0.82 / 2.42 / 2.58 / 2.5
